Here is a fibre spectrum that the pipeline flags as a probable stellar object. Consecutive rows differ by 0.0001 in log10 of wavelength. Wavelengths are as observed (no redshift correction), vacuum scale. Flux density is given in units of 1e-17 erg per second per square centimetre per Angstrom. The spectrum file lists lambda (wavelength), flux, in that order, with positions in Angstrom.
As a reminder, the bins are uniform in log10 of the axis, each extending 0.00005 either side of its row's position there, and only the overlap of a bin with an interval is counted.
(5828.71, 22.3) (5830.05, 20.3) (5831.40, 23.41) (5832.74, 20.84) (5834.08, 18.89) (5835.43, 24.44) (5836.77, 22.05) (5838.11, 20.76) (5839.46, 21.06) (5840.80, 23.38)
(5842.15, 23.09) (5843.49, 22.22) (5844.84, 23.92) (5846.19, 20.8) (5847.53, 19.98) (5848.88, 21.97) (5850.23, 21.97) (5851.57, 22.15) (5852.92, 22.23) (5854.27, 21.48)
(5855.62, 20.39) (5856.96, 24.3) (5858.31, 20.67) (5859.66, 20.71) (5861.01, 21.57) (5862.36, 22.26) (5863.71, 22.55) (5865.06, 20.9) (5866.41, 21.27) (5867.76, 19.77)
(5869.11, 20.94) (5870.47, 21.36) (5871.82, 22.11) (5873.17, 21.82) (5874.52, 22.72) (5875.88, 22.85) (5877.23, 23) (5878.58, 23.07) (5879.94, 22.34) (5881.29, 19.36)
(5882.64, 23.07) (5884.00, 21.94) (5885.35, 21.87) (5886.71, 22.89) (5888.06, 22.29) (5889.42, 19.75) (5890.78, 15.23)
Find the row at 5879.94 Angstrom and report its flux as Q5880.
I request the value 22.34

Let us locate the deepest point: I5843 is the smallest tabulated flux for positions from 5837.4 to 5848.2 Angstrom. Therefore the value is 19.98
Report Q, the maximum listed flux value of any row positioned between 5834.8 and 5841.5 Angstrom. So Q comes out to 24.44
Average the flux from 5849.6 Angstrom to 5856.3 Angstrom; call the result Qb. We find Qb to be 21.7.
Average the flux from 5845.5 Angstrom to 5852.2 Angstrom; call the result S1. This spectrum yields 21.4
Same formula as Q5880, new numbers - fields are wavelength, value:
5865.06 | 20.9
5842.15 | 23.09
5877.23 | 23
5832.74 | 20.84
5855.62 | 20.39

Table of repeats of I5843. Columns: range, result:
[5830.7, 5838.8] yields 18.89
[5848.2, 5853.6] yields 21.97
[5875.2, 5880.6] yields 22.34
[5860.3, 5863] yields 21.57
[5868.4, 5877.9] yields 20.94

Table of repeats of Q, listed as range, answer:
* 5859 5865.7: 22.55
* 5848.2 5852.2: 22.15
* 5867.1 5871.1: 21.36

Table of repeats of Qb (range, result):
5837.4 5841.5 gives 21.7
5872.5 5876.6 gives 22.5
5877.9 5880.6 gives 22.7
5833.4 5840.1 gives 21.4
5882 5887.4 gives 22.4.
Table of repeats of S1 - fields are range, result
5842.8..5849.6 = 21.8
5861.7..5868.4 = 21.4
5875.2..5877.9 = 22.9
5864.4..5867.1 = 21.1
